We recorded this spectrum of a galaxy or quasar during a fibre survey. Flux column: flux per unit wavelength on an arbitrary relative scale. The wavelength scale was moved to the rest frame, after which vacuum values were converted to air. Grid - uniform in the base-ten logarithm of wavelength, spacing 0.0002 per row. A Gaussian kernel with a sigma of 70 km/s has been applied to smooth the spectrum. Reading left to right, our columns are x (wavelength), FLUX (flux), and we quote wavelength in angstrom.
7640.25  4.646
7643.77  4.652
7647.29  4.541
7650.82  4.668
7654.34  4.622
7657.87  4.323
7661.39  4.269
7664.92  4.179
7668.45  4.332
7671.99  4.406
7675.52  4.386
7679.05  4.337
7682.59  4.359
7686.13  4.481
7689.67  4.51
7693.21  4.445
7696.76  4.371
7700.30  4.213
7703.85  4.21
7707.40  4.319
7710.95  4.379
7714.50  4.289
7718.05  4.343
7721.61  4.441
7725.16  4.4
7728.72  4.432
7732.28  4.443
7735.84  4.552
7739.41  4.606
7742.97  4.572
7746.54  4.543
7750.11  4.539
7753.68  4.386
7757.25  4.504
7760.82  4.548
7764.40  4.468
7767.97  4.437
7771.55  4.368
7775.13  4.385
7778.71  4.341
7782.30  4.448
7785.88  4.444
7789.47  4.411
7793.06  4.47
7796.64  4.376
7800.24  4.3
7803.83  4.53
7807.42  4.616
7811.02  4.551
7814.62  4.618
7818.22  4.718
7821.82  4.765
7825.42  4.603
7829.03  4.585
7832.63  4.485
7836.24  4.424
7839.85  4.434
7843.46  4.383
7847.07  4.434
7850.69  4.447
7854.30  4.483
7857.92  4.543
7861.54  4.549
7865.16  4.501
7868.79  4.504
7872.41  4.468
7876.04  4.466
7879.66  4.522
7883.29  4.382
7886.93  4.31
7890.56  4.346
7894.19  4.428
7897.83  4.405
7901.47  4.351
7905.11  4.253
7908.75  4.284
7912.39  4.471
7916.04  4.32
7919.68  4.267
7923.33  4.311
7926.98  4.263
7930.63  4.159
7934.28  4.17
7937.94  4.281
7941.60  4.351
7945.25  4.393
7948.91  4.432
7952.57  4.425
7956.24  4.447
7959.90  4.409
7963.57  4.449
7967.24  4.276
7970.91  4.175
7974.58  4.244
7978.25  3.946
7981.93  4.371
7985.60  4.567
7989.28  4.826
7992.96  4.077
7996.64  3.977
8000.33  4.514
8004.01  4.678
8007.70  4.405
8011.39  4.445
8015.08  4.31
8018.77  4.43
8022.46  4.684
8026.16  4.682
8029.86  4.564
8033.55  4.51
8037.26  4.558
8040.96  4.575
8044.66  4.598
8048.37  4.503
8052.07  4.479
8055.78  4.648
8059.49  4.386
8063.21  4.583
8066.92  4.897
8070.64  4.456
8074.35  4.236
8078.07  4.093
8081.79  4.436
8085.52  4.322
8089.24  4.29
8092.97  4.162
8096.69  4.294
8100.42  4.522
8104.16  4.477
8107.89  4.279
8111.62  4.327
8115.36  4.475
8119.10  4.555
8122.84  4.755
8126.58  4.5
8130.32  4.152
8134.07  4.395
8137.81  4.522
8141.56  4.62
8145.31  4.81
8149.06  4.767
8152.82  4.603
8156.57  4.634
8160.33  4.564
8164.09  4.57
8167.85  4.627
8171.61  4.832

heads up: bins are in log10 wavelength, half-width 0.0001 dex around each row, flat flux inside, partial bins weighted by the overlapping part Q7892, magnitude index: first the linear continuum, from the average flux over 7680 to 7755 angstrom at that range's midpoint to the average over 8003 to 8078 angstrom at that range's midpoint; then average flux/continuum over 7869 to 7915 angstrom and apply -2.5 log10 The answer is 0.020 mag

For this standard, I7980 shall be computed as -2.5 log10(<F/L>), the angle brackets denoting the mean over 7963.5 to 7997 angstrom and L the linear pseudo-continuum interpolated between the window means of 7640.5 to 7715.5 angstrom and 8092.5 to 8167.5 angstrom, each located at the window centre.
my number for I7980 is 0.04 mag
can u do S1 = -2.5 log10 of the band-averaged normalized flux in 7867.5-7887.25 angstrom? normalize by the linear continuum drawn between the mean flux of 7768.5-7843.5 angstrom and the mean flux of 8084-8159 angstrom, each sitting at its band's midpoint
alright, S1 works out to 0.01 mag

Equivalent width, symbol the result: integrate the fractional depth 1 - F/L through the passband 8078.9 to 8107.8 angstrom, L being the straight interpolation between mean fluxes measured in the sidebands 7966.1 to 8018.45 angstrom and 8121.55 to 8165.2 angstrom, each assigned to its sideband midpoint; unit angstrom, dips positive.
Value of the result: 1.0 angstrom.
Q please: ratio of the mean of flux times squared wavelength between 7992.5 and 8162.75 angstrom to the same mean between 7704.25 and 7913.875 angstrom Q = 1.1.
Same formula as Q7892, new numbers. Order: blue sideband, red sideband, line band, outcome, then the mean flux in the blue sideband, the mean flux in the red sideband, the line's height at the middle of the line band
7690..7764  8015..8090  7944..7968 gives 0.02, 4.43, 4.49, 4.48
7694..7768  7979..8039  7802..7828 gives -0.04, 4.43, 4.46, 4.44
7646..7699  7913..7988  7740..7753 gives -0.04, 4.41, 4.32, 4.39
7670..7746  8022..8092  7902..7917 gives 0.03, 4.41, 4.49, 4.46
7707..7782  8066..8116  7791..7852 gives -0.02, 4.44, 4.36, 4.43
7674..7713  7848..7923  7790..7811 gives -0.02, 4.36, 4.41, 4.39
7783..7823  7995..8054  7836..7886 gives 0.01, 4.52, 4.5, 4.52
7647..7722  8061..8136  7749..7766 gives -0.03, 4.38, 4.41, 4.38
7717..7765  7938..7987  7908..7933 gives 0.02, 4.49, 4.34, 4.37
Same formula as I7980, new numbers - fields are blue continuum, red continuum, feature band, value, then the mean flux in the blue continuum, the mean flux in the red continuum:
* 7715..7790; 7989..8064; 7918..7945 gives 0.05 mag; 4.46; 4.49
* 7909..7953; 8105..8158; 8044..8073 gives -0.03 mag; 4.32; 4.53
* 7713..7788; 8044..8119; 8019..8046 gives -0.04 mag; 4.45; 4.42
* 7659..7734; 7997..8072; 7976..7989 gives 0.04 mag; 4.36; 4.53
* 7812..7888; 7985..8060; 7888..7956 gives 0.04 mag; 4.51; 4.5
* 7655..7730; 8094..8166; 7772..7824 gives -0.02 mag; 4.36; 4.51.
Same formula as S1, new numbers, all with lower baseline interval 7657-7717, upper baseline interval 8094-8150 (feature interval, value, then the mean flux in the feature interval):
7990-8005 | 0.029 mag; 4.33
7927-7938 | 0.056 mag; 4.2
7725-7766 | -0.034 mag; 4.5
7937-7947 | 0.020 mag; 4.35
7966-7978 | 0.062 mag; 4.19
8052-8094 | 0.013 mag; 4.42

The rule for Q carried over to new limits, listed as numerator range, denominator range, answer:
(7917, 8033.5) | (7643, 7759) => 1.06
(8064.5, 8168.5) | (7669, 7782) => 1.12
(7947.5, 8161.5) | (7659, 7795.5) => 1.10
